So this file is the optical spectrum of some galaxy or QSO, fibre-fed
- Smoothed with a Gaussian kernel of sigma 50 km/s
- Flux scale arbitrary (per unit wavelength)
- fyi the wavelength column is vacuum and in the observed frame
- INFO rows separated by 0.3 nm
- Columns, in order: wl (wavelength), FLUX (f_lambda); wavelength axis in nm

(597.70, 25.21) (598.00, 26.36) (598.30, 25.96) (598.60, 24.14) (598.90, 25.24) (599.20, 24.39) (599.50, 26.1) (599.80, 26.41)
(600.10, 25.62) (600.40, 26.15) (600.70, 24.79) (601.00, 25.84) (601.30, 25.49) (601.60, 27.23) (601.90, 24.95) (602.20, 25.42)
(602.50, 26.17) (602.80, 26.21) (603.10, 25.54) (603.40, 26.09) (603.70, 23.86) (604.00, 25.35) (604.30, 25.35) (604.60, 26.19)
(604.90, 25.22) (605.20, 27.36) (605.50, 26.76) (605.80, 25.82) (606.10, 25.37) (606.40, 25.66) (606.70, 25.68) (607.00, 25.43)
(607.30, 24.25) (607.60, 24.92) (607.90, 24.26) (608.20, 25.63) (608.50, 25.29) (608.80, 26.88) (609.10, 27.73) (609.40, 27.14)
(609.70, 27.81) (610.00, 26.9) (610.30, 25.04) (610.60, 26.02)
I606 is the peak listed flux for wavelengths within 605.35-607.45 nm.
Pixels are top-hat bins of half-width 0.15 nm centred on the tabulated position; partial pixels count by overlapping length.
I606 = 26.76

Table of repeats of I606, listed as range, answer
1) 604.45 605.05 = 26.19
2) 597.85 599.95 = 26.41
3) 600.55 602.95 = 27.23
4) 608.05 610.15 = 27.81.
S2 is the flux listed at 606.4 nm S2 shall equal 25.66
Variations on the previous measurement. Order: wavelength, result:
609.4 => 27.14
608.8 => 26.88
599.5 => 26.1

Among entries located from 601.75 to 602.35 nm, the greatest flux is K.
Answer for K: 25.42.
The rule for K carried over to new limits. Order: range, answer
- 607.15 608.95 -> 26.88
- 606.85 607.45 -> 25.43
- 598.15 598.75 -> 25.96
